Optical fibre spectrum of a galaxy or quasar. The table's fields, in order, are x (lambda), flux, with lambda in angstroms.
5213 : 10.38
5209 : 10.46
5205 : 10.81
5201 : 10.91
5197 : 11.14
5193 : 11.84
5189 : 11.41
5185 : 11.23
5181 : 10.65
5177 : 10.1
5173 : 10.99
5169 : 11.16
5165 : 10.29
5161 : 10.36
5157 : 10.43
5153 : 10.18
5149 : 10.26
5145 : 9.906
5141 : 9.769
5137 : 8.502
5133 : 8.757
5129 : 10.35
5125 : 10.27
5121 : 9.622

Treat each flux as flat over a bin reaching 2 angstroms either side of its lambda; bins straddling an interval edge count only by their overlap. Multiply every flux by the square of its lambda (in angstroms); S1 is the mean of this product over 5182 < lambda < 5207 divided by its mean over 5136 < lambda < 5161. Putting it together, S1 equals 1.1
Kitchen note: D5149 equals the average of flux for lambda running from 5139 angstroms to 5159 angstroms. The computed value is 10.1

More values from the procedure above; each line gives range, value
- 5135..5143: 9.14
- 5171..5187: 10.7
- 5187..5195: 11.6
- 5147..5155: 10.2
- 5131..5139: 8.63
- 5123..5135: 9.79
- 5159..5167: 10.3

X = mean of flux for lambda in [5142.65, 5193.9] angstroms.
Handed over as 10.6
